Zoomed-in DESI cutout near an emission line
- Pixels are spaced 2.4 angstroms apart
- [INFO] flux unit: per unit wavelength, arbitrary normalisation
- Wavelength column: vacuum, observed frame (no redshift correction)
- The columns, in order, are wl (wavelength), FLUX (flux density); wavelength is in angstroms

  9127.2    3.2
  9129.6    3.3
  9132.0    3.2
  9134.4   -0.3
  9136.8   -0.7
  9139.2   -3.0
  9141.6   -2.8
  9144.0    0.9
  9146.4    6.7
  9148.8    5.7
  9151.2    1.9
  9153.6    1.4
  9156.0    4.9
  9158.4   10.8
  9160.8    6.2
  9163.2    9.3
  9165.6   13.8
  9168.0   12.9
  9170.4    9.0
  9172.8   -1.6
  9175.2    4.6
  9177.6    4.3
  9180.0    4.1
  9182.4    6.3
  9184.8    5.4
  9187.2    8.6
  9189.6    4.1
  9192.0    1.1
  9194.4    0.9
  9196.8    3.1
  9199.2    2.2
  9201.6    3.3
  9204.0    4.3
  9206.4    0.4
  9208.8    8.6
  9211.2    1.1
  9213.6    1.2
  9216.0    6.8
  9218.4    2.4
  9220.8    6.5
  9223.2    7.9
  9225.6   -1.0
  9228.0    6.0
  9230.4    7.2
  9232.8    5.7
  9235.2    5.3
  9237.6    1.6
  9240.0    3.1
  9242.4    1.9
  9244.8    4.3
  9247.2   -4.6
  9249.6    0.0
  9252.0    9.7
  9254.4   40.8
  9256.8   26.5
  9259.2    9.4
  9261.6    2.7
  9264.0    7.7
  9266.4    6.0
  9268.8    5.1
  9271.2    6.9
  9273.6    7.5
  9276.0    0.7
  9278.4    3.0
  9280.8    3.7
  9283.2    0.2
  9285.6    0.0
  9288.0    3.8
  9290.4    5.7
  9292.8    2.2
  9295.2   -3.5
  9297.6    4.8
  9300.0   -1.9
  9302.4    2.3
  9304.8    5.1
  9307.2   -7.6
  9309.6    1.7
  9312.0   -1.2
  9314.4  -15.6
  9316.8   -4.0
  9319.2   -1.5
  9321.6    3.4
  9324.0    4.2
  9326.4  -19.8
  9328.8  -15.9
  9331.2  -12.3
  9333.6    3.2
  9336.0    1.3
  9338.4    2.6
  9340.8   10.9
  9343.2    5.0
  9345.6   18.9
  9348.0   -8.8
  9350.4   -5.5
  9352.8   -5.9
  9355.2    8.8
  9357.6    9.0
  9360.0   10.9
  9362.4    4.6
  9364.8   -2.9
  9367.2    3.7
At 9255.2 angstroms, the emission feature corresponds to [O III]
